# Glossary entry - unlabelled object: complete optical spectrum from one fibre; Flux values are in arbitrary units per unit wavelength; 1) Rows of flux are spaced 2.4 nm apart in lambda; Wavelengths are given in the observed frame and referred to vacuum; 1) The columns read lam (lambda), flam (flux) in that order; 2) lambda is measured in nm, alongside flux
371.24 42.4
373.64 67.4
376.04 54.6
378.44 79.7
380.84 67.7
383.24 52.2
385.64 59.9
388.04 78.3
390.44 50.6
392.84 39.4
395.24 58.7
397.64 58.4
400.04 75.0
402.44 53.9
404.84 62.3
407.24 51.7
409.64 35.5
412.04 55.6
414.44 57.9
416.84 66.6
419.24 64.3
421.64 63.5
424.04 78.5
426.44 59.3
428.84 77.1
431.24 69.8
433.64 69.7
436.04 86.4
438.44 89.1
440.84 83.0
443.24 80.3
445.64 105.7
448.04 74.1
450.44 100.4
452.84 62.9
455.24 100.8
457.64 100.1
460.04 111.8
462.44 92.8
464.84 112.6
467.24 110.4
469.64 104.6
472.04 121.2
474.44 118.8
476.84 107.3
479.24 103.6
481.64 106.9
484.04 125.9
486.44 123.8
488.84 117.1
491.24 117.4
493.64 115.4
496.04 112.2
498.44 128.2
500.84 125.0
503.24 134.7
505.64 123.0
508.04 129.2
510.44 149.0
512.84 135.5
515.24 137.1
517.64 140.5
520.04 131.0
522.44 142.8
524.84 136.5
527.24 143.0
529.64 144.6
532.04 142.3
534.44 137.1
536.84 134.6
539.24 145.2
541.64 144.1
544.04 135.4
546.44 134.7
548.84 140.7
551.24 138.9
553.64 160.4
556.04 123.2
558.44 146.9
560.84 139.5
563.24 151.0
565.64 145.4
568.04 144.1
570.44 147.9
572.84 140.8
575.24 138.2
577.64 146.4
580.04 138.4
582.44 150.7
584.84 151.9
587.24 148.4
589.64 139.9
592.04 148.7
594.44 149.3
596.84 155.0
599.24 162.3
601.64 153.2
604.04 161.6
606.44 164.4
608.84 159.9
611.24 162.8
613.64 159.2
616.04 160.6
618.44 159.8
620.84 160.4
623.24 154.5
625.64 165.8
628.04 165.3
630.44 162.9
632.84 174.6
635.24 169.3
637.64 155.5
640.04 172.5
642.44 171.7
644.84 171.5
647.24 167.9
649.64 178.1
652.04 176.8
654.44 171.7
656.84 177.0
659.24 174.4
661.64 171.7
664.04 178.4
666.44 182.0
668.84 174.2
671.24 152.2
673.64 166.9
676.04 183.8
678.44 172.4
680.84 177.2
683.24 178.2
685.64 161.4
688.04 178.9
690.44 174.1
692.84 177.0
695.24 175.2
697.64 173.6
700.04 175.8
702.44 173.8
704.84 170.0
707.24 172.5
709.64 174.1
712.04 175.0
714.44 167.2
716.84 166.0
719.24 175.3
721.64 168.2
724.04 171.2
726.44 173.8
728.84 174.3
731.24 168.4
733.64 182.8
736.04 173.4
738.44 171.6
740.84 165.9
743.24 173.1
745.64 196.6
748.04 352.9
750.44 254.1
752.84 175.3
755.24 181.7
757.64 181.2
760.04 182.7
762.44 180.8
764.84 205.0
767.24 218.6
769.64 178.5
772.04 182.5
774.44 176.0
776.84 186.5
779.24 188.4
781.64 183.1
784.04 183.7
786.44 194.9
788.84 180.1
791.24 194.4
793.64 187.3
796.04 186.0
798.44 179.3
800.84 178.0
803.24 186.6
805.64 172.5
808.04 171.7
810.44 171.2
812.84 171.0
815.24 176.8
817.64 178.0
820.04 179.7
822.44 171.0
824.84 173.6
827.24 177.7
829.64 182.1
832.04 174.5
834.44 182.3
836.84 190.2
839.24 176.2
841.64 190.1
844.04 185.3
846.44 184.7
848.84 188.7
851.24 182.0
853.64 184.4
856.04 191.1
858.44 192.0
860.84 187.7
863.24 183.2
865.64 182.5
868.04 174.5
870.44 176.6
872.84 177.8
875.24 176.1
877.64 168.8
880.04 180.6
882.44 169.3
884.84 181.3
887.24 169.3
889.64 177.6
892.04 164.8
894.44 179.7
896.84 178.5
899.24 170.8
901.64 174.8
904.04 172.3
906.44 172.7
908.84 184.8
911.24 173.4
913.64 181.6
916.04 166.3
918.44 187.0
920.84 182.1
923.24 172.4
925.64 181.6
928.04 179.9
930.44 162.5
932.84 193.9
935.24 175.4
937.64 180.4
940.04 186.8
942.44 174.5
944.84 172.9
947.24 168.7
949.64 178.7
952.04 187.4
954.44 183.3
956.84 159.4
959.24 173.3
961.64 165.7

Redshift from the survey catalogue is 0.140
